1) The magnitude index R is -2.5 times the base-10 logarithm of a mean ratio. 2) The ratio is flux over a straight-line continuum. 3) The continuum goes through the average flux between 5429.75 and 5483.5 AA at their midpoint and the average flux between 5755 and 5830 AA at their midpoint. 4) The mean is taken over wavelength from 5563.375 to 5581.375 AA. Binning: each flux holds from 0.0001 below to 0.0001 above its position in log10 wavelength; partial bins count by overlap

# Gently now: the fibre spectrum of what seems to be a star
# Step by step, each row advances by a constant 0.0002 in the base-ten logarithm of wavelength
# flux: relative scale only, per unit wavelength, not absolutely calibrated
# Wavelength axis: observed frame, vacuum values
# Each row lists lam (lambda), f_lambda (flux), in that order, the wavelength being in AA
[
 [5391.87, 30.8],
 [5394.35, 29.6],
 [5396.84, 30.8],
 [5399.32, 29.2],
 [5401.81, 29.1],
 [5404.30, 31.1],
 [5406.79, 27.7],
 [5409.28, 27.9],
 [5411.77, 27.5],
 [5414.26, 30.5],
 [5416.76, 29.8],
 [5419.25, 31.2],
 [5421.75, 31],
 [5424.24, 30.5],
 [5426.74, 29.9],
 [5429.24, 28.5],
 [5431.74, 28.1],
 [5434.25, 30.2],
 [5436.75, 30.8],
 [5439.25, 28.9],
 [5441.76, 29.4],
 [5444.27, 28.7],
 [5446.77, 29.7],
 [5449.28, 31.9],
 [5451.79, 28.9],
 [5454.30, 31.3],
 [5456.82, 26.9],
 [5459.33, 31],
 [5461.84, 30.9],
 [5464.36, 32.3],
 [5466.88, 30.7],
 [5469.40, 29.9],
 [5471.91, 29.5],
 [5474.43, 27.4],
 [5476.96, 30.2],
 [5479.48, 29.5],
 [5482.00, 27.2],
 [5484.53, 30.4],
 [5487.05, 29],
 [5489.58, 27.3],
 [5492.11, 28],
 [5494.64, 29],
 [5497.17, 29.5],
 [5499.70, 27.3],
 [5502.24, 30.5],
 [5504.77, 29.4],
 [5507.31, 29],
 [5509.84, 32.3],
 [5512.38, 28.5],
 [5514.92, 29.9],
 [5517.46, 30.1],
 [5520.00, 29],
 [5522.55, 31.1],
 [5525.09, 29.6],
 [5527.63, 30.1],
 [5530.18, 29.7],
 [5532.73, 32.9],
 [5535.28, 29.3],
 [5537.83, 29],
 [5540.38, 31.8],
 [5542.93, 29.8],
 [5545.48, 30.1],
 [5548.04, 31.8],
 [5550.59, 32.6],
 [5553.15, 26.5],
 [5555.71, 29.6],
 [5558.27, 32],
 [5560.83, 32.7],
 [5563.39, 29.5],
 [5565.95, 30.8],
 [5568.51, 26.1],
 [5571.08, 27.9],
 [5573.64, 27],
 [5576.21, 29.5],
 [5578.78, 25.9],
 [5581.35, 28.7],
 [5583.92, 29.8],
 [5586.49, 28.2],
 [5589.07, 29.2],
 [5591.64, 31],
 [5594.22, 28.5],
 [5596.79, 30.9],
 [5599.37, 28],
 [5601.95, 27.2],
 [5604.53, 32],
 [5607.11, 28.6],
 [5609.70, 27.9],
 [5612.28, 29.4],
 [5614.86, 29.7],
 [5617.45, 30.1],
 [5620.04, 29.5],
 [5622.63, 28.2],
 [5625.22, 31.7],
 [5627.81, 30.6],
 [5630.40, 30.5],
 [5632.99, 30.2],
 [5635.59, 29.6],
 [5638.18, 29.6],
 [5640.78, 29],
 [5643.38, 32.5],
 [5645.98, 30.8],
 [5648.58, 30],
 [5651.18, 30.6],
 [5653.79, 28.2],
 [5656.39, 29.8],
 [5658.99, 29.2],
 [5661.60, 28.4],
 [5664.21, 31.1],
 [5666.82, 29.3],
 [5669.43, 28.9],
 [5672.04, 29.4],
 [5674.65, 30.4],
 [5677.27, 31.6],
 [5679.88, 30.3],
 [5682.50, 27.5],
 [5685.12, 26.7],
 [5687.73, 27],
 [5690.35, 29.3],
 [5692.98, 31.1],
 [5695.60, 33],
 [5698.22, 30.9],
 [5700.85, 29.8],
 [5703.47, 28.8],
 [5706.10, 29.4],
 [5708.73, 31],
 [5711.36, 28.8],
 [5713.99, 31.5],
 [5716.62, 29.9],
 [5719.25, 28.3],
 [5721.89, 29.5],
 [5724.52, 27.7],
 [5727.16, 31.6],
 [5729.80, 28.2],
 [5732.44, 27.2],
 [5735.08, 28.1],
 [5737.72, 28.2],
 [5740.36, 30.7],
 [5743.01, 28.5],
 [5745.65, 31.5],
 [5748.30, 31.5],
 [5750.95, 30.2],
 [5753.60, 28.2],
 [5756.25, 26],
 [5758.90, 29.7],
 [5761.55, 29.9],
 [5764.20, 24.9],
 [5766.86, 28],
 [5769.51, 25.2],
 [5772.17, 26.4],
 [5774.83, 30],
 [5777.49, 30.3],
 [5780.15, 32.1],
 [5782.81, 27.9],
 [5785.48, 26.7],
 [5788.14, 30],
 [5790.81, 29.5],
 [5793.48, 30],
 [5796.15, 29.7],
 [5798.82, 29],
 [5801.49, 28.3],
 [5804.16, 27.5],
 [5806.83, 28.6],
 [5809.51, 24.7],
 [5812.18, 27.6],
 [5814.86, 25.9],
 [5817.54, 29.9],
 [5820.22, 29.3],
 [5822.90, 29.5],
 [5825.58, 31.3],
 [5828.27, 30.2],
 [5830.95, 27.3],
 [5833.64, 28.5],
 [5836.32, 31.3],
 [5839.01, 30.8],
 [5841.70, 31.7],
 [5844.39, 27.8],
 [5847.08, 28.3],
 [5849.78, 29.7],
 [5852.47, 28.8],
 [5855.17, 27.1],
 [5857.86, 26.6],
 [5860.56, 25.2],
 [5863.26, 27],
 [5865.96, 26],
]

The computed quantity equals 0.05 mag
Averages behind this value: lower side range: 29.7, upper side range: 28.5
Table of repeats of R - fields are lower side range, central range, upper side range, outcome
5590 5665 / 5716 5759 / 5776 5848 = 0.01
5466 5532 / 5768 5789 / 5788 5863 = 0.01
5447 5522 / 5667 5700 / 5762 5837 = -0.03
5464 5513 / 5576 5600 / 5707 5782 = 0.01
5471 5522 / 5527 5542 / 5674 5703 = -0.04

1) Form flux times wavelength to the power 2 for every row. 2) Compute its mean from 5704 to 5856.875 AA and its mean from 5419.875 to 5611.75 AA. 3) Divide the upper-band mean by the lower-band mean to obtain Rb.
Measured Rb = 1.1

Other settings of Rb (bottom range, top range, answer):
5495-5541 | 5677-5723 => 1.06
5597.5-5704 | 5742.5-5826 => 1.01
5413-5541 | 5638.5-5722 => 1.08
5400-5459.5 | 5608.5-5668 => 1.09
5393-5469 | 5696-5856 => 1.10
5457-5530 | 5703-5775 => 1.07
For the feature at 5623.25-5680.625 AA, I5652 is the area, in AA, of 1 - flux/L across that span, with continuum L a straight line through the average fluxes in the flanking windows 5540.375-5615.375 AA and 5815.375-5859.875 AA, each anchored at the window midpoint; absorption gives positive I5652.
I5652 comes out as -1.5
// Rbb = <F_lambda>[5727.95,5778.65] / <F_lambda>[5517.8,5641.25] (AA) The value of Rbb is 0.96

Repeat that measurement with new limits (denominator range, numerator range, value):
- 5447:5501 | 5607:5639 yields 1.01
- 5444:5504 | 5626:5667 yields 1.02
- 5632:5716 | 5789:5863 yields 0.96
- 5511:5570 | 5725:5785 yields 0.96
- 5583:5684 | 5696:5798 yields 0.98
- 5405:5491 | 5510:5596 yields 1.00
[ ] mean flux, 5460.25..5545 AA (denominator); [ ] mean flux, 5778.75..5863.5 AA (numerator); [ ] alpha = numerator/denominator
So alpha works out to 0.97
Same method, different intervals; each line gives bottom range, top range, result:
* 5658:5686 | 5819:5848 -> 1.01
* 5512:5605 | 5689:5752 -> 1.01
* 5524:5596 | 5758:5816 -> 0.95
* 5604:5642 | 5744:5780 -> 0.97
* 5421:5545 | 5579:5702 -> 1.00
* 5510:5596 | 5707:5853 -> 0.98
